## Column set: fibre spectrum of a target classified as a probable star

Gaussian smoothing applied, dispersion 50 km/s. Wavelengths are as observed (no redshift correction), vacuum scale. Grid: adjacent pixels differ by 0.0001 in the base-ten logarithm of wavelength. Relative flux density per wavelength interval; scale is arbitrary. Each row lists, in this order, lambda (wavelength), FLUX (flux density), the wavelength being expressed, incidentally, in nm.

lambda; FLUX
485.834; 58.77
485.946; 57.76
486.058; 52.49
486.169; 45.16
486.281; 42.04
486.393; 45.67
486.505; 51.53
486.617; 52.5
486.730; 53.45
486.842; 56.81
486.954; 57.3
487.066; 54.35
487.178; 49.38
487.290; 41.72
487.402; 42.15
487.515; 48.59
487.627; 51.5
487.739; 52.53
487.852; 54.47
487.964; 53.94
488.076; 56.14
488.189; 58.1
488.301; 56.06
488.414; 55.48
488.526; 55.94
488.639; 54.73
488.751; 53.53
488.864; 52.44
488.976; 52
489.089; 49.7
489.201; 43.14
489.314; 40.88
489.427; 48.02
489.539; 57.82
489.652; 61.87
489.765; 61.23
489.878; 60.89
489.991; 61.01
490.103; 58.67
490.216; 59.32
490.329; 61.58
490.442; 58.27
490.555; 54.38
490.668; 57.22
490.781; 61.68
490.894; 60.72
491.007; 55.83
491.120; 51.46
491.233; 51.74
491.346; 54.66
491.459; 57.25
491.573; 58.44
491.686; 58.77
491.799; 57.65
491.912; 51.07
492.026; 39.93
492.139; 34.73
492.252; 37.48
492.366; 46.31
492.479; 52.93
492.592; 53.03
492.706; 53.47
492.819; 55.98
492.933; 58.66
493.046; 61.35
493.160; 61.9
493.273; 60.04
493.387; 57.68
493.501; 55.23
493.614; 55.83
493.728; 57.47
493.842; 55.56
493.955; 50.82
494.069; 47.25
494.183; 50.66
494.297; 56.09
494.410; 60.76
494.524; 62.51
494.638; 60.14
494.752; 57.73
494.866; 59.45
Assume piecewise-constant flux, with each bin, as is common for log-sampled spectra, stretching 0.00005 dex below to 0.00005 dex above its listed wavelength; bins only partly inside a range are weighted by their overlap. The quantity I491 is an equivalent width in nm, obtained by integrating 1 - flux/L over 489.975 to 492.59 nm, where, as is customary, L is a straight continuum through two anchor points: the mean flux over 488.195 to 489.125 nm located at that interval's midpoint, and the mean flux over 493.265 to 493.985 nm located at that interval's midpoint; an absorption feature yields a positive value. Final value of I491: 0.059 nm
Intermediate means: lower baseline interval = 54.1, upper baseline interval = 56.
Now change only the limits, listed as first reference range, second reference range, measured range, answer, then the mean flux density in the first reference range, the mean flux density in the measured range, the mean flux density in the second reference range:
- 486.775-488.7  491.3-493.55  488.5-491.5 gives -0.13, 52.9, 55.4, 53.3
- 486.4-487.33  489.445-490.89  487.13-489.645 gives 0.17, 52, 51.5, 59.2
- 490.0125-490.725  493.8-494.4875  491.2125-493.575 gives 0.11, 58.4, 53.3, 53.8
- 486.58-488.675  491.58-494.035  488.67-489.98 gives -0.01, 52.9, 53.2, 53.2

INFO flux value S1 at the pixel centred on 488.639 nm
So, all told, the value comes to 54.73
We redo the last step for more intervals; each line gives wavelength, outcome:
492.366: 46.31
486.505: 51.53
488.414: 55.48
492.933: 58.66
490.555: 54.38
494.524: 62.51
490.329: 61.58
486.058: 52.49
